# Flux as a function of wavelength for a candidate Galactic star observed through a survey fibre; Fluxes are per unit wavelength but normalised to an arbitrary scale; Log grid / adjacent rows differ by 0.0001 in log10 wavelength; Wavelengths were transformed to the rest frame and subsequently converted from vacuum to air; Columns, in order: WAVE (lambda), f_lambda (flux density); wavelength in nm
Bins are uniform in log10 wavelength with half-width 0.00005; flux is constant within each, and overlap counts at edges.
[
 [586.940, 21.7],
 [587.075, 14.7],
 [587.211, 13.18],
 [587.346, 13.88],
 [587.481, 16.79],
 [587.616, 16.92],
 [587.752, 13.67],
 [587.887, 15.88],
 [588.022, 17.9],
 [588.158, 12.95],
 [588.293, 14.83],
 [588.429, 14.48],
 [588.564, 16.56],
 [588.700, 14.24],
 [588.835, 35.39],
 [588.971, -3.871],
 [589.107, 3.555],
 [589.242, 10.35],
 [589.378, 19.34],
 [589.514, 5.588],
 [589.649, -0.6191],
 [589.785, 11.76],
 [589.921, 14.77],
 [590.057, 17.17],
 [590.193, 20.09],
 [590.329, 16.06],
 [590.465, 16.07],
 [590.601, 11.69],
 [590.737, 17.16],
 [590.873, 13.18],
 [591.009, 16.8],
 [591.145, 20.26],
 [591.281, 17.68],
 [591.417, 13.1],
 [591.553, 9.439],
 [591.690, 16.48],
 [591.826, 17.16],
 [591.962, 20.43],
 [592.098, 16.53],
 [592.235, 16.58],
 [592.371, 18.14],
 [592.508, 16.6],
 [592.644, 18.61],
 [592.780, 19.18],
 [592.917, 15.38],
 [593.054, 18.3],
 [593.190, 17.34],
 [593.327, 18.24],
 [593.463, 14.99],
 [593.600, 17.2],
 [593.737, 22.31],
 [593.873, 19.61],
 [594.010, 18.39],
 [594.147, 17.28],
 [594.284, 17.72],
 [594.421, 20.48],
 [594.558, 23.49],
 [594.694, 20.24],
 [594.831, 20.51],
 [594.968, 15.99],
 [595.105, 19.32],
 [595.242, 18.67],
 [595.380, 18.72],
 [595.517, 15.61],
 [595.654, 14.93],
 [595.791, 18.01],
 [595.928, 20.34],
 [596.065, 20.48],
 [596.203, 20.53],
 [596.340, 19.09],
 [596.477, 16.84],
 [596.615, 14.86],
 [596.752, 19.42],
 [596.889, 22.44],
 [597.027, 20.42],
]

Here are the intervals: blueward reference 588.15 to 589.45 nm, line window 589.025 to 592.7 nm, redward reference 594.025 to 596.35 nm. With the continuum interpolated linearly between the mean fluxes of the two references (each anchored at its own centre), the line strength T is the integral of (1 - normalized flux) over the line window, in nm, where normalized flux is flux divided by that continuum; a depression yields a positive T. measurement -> 0.25 nm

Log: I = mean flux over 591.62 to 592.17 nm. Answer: 17.6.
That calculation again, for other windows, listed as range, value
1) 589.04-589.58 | 9.73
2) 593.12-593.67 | 17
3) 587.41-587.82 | 15.8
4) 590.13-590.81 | 16.2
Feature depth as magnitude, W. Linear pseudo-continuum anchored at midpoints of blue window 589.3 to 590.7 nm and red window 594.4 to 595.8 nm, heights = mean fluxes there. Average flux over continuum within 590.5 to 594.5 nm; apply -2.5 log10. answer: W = -0.08 mag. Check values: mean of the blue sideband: 13.3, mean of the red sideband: 18.7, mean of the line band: 17.1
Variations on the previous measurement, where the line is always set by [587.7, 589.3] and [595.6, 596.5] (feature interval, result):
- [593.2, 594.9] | -0.099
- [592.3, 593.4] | -0.066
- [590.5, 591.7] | 0.035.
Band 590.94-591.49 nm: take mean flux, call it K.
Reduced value 16.9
